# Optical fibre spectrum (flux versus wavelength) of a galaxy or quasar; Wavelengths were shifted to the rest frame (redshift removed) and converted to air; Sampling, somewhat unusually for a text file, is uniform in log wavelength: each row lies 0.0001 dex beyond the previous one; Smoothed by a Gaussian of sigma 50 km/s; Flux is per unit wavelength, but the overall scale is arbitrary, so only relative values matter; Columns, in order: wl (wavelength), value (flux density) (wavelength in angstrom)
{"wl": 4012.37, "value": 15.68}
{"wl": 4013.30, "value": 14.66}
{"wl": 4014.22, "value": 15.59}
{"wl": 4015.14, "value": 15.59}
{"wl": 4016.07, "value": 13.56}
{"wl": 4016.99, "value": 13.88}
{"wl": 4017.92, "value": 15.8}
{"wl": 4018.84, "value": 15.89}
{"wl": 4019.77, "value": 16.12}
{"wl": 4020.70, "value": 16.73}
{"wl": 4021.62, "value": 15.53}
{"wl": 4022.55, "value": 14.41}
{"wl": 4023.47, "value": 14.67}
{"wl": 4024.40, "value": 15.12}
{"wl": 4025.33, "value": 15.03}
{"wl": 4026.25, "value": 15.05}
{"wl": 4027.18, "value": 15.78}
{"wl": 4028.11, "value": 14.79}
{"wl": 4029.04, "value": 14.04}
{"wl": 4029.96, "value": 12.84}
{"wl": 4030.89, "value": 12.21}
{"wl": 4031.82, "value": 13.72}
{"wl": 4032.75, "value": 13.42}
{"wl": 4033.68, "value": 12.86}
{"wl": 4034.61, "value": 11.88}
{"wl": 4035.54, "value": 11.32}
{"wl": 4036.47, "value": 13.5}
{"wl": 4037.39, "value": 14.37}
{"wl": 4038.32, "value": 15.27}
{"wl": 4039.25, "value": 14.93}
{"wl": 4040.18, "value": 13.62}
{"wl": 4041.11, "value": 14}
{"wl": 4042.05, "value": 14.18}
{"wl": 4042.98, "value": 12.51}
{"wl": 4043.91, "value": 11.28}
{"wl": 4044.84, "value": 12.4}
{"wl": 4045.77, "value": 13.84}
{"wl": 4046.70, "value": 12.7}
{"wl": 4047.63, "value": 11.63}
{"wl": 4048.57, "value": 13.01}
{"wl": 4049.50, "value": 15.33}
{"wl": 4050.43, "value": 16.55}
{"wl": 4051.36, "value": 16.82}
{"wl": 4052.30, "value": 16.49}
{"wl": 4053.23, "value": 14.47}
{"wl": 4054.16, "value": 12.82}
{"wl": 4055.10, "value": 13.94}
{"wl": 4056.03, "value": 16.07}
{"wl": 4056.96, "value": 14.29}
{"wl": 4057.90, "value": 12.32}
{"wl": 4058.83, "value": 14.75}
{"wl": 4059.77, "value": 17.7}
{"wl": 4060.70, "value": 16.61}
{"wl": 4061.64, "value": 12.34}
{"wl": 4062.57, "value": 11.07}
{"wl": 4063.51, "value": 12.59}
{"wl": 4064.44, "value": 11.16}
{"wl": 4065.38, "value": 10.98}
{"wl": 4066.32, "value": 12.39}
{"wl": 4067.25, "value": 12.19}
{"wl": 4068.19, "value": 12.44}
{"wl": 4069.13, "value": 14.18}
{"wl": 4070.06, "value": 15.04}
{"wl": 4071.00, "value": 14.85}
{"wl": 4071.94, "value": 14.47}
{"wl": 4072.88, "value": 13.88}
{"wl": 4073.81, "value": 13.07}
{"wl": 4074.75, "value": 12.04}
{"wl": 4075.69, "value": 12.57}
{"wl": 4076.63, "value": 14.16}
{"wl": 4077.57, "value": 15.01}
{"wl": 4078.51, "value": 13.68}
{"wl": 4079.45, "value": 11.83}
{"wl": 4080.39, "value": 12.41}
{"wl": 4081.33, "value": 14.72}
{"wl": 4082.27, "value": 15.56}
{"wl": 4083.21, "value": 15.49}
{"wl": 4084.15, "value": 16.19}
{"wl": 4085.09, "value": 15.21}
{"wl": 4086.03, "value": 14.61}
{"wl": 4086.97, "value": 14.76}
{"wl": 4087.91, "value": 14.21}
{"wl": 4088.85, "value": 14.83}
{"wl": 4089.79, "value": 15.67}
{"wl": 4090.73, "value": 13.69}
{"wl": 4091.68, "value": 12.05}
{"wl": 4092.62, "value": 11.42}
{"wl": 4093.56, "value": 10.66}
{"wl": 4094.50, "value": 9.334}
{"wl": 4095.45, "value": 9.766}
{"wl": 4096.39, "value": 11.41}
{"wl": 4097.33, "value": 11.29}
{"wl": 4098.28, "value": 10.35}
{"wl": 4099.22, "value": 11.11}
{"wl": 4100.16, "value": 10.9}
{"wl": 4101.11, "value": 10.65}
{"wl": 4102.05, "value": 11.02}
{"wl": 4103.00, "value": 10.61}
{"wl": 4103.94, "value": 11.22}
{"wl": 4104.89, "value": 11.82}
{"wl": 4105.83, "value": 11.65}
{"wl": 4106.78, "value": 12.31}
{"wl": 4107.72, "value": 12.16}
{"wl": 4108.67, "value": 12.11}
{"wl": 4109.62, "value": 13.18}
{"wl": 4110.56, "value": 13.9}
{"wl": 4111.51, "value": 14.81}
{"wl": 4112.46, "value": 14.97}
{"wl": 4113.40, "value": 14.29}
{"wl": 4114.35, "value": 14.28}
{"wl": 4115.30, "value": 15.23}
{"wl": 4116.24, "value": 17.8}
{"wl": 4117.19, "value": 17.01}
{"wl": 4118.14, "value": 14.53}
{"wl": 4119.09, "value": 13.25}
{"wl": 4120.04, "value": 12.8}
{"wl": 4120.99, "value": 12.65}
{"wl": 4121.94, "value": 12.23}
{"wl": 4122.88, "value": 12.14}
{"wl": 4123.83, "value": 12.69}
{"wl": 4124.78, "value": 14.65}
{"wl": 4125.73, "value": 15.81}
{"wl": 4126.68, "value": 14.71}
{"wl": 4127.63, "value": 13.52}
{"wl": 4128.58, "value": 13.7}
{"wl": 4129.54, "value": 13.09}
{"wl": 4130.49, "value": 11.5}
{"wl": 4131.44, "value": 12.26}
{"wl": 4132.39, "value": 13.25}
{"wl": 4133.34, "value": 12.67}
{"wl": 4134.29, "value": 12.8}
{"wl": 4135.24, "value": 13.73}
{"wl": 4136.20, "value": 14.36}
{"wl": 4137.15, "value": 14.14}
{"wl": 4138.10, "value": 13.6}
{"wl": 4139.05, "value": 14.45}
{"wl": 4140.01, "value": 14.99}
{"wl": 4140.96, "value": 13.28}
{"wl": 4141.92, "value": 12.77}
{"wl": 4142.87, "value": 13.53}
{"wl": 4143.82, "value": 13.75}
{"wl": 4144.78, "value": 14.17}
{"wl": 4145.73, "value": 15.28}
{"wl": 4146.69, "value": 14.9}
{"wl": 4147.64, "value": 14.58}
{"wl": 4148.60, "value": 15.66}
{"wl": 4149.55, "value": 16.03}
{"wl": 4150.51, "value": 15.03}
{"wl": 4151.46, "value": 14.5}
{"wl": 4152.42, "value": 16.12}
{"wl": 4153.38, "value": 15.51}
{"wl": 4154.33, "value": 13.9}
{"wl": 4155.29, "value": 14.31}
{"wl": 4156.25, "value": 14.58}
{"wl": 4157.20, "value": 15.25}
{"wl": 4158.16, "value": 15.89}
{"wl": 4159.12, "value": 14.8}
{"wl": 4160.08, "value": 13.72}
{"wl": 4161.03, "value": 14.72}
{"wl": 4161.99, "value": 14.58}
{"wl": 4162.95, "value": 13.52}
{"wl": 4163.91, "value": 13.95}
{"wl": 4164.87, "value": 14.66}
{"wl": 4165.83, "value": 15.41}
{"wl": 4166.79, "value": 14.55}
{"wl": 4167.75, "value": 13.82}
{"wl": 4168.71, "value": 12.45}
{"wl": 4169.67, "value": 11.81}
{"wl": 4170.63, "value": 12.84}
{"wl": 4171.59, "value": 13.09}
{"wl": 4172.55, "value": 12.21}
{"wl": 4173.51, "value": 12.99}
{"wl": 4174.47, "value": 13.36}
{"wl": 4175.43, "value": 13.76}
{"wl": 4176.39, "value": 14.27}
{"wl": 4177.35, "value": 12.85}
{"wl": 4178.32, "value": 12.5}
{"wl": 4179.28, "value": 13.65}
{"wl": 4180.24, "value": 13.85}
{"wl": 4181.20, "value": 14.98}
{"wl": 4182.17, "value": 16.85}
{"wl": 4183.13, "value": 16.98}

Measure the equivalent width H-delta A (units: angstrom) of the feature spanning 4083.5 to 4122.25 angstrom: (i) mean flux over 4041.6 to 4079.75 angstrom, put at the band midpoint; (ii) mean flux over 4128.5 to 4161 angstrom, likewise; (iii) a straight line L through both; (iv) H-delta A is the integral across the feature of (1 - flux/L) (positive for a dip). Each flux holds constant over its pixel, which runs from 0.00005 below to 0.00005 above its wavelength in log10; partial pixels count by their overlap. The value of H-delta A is 2.6 angstrom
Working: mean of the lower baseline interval 13.7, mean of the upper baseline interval 14.2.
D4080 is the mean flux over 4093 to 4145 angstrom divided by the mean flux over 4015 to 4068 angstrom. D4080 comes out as 0.9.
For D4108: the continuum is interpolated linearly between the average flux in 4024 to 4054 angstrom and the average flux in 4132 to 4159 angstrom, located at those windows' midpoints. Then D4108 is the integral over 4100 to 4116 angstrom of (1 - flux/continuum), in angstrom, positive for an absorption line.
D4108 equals 1.6 angstrom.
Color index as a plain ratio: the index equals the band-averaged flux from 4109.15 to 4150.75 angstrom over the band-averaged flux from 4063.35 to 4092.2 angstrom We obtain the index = 1.0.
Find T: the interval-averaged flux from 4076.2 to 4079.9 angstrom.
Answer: 13.7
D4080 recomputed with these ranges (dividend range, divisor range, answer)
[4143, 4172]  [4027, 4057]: 1.04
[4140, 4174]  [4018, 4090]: 1.01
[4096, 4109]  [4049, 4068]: 0.81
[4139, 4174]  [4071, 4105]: 1.11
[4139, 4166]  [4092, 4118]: 1.17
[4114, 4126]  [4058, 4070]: 1.07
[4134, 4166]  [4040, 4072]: 1.05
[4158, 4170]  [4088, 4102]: 1.21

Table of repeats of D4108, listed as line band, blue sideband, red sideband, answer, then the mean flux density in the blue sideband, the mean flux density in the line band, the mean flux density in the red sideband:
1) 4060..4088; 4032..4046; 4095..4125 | -1.41 angstrom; 13.3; 13.7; 12.8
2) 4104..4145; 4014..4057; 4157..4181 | 0.94 angstrom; 14.2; 13.6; 13.8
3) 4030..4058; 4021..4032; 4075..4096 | 0.91 angstrom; 14.5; 13.7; 13.5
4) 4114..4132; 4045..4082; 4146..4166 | 0.70 angstrom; 13.8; 13.9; 14.8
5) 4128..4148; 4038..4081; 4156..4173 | 0.37 angstrom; 13.7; 13.6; 14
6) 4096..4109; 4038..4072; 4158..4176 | 2.32 angstrom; 13.8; 11.3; 13.8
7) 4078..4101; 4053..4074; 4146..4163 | 1.74 angstrom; 13.6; 12.9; 14.9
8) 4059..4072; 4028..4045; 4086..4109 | -0.79 angstrom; 13.3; 13.4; 11.9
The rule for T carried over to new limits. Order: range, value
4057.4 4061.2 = 15.3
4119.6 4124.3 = 12.5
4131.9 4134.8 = 12.9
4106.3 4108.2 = 12.2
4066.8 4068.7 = 12.3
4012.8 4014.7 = 15.2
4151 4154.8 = 15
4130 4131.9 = 11.9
